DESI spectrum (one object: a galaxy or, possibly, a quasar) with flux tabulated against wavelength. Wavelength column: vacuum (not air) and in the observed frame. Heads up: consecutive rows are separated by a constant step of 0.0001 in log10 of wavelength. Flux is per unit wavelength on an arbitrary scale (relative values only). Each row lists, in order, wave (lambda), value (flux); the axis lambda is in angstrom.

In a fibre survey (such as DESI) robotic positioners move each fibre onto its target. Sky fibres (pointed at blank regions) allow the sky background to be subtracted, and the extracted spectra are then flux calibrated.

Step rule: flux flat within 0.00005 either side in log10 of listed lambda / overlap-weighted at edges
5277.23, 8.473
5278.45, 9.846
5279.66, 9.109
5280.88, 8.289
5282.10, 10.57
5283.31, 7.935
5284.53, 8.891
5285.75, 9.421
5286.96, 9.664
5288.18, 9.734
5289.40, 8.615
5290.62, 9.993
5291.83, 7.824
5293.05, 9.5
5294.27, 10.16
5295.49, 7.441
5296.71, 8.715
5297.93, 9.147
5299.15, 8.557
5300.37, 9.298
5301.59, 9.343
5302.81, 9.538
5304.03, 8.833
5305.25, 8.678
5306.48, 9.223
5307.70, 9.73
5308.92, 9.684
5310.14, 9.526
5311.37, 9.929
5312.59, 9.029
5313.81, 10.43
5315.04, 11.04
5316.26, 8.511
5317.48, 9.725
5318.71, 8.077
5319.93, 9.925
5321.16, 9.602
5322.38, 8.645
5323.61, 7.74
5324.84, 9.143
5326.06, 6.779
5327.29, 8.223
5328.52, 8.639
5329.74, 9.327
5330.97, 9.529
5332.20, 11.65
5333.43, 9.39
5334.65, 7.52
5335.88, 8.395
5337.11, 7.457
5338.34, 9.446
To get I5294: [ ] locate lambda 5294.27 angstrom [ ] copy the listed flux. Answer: 10.16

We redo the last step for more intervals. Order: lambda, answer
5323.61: 7.74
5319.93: 9.925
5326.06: 6.779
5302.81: 9.538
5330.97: 9.529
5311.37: 9.929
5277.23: 8.473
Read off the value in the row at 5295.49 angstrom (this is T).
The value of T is 7.441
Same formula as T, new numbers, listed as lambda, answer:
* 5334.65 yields 7.52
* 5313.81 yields 10.43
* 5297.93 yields 9.147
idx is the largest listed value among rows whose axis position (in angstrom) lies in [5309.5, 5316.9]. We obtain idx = 11.04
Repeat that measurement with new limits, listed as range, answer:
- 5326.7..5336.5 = 11.65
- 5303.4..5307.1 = 9.223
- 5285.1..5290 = 9.734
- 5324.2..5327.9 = 9.143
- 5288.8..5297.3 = 10.16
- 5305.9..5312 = 9.929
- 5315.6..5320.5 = 9.925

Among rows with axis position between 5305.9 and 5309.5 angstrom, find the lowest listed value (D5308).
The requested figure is 9.223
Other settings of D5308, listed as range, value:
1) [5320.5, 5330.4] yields 6.779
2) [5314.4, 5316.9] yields 8.511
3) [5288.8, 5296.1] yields 7.441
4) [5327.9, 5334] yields 8.639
